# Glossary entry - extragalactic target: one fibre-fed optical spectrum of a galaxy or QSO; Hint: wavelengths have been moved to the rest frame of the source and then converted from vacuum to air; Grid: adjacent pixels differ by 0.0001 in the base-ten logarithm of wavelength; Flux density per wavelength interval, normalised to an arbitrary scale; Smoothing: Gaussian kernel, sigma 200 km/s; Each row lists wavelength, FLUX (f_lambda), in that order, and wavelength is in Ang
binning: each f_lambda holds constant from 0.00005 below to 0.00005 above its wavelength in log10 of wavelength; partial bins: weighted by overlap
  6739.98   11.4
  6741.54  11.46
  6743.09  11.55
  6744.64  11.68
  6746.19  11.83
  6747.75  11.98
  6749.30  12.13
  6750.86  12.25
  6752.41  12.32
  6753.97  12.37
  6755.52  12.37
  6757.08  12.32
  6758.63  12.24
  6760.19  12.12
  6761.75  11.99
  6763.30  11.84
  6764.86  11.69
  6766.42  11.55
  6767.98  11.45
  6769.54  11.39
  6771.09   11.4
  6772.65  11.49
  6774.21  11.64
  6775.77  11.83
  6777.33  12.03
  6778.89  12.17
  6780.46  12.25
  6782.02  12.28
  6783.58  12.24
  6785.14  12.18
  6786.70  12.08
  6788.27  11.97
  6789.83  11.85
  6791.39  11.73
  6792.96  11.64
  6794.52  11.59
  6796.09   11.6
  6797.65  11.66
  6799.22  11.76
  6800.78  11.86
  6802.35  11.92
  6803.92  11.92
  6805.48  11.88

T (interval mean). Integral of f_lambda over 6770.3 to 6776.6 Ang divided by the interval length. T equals 11.6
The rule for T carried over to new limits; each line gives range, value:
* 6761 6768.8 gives 11.7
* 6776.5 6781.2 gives 12.1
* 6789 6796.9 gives 11.7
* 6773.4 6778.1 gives 11.8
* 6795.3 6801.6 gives 11.7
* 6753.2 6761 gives 12.3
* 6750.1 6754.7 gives 12.3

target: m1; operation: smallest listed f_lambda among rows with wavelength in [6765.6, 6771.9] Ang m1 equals 11.39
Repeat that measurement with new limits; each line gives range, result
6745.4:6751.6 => 11.83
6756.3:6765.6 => 11.69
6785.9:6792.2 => 11.73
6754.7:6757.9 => 12.32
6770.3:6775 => 11.4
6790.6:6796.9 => 11.59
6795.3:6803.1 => 11.6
